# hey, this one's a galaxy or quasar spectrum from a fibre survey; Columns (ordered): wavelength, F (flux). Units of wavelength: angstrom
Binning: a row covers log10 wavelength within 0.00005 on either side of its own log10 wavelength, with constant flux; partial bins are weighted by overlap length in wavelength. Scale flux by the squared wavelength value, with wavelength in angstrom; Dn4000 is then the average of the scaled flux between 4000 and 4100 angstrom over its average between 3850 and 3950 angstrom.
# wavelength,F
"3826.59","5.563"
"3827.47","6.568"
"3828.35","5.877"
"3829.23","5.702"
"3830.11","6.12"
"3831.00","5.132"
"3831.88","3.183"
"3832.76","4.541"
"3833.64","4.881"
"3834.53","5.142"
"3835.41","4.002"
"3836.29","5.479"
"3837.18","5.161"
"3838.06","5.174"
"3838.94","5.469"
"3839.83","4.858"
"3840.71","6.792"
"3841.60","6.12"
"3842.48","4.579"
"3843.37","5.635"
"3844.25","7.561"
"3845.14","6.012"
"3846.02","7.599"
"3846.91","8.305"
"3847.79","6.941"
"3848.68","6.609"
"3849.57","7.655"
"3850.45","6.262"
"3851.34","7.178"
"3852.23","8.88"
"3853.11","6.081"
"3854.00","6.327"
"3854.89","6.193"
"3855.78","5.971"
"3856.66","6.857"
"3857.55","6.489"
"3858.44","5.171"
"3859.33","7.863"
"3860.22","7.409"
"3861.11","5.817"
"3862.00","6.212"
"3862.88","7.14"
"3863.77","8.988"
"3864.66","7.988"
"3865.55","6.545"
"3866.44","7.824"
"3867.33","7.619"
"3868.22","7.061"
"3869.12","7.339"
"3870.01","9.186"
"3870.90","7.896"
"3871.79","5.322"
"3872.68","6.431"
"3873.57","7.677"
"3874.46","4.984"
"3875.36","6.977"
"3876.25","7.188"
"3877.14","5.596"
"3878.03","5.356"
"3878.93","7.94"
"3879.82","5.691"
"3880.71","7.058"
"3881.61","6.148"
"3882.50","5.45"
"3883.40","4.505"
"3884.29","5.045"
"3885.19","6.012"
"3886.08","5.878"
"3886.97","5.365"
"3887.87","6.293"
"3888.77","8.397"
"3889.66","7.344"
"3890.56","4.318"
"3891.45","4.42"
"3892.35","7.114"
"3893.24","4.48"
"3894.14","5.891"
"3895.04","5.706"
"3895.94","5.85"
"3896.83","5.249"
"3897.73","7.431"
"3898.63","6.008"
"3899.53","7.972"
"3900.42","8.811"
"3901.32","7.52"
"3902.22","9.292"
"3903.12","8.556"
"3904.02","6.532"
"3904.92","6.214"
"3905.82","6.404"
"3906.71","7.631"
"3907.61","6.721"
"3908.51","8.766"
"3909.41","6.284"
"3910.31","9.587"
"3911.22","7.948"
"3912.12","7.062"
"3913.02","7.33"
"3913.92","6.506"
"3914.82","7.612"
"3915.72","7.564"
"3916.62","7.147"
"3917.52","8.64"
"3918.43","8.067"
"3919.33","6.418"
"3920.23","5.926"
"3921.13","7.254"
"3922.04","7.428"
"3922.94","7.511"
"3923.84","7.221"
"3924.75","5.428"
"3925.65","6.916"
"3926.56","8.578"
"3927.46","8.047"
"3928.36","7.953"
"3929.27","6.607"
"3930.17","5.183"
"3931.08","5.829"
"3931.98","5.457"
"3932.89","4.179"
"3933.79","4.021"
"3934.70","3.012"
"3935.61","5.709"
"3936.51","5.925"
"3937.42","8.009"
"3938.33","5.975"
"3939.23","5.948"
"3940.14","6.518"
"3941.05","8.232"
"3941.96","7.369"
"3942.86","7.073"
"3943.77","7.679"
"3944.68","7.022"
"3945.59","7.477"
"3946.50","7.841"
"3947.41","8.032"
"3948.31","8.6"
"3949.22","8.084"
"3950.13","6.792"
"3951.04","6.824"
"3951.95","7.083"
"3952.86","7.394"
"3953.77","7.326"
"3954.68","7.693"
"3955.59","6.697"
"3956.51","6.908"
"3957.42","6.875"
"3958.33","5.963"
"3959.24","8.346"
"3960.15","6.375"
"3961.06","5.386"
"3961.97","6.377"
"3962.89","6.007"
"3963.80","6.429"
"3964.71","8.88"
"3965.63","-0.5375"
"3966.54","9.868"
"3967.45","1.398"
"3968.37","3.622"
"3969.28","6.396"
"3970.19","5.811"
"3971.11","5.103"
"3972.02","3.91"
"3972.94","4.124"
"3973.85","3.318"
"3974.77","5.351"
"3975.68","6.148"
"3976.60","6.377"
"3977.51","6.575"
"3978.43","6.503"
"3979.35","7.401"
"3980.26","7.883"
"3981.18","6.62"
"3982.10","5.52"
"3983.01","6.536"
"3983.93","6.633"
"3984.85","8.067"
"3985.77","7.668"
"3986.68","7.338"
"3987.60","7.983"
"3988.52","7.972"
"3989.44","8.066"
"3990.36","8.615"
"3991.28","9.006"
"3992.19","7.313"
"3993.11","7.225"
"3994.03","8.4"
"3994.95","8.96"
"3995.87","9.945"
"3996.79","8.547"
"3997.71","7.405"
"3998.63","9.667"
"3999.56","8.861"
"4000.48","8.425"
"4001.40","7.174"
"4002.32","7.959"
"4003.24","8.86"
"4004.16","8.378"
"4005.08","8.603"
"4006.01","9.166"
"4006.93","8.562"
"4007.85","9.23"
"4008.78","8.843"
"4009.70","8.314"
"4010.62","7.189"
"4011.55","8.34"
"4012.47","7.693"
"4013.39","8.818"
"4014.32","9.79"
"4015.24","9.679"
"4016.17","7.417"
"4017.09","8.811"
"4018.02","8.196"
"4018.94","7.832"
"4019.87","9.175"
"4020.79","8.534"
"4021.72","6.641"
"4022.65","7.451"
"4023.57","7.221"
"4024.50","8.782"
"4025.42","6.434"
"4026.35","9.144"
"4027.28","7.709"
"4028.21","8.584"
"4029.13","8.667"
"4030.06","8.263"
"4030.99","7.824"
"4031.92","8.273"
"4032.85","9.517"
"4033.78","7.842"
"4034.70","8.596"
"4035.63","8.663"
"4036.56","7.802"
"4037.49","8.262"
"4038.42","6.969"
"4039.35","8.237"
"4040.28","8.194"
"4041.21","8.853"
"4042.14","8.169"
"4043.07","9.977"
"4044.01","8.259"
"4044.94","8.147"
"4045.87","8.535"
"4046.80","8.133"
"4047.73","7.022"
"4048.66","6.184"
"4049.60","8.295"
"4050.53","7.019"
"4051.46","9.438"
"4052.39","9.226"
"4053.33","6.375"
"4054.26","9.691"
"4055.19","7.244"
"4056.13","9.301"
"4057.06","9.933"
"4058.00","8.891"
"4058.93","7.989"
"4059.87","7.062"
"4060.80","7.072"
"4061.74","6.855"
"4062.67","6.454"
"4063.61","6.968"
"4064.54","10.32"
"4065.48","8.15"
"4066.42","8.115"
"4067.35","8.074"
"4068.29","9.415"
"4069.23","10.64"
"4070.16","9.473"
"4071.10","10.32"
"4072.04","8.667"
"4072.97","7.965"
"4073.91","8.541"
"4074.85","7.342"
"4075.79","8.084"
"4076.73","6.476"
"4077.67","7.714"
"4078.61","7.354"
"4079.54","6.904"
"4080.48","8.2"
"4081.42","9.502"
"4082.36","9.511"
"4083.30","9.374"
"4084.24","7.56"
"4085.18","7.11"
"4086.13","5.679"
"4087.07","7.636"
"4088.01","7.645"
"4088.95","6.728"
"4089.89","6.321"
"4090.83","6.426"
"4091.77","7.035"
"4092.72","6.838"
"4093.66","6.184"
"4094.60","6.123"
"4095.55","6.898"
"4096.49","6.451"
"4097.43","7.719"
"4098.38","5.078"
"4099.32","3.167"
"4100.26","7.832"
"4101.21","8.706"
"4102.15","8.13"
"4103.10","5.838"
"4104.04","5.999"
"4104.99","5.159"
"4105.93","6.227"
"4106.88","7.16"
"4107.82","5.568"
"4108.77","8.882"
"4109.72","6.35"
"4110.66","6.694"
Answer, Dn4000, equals 1.27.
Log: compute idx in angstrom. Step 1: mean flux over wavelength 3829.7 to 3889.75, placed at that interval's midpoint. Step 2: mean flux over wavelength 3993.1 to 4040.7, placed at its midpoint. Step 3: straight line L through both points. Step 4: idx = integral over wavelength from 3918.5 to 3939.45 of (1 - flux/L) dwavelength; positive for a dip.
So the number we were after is 2.6 angstrom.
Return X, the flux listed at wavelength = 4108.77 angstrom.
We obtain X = 8.882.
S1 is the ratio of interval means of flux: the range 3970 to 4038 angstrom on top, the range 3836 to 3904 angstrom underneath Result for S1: 1.18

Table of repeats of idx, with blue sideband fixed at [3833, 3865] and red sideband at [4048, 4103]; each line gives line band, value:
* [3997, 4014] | -2.6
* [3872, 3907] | 1.2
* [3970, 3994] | 1.6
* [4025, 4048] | -2.3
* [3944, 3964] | -0.2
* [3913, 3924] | -0.8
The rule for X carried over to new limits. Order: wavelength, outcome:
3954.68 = 7.693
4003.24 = 8.86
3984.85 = 8.067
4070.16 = 9.473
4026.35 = 9.144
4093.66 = 6.184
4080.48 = 8.2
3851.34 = 7.178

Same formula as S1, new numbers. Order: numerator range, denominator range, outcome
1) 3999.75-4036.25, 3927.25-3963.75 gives 1.25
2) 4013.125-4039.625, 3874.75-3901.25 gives 1.33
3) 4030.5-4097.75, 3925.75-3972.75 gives 1.24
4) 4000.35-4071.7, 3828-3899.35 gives 1.32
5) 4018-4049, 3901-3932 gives 1.12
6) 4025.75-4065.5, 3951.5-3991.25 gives 1.28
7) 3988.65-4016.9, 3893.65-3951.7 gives 1.22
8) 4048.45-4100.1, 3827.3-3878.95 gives 1.21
